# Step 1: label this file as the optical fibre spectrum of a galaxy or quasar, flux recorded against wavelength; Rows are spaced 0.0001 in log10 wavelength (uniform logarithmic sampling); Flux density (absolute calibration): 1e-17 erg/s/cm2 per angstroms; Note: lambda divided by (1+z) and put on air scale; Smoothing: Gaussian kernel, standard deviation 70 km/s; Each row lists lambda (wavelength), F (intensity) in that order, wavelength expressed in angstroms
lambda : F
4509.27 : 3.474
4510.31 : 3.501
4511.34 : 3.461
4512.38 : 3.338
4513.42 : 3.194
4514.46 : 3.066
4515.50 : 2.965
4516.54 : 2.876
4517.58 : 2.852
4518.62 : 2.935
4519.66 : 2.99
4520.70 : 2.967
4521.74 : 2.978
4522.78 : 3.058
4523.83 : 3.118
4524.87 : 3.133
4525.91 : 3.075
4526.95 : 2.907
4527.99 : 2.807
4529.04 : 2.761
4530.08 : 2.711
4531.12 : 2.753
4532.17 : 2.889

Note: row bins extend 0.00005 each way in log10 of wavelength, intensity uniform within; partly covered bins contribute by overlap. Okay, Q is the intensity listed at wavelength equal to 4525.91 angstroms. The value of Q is 3.075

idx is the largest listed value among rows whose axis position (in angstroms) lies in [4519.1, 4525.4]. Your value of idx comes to 3.133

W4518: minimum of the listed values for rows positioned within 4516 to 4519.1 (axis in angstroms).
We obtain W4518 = 2.852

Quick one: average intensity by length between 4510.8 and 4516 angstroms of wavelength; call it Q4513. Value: 3.21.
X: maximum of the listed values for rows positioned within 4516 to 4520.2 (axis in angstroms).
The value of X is 2.99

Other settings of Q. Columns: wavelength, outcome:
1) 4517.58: 2.852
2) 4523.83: 3.118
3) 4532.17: 2.889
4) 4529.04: 2.761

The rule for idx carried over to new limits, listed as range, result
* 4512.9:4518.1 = 3.194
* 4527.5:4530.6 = 2.807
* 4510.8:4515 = 3.461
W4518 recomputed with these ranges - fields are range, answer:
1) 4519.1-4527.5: 2.907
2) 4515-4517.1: 2.876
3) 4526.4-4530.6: 2.711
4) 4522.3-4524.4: 3.058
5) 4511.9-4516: 2.965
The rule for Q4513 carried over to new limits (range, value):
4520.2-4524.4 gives 3.03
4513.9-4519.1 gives 2.94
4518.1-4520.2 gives 2.96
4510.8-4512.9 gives 3.41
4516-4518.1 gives 2.87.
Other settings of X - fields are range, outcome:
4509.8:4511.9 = 3.501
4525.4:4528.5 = 3.075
